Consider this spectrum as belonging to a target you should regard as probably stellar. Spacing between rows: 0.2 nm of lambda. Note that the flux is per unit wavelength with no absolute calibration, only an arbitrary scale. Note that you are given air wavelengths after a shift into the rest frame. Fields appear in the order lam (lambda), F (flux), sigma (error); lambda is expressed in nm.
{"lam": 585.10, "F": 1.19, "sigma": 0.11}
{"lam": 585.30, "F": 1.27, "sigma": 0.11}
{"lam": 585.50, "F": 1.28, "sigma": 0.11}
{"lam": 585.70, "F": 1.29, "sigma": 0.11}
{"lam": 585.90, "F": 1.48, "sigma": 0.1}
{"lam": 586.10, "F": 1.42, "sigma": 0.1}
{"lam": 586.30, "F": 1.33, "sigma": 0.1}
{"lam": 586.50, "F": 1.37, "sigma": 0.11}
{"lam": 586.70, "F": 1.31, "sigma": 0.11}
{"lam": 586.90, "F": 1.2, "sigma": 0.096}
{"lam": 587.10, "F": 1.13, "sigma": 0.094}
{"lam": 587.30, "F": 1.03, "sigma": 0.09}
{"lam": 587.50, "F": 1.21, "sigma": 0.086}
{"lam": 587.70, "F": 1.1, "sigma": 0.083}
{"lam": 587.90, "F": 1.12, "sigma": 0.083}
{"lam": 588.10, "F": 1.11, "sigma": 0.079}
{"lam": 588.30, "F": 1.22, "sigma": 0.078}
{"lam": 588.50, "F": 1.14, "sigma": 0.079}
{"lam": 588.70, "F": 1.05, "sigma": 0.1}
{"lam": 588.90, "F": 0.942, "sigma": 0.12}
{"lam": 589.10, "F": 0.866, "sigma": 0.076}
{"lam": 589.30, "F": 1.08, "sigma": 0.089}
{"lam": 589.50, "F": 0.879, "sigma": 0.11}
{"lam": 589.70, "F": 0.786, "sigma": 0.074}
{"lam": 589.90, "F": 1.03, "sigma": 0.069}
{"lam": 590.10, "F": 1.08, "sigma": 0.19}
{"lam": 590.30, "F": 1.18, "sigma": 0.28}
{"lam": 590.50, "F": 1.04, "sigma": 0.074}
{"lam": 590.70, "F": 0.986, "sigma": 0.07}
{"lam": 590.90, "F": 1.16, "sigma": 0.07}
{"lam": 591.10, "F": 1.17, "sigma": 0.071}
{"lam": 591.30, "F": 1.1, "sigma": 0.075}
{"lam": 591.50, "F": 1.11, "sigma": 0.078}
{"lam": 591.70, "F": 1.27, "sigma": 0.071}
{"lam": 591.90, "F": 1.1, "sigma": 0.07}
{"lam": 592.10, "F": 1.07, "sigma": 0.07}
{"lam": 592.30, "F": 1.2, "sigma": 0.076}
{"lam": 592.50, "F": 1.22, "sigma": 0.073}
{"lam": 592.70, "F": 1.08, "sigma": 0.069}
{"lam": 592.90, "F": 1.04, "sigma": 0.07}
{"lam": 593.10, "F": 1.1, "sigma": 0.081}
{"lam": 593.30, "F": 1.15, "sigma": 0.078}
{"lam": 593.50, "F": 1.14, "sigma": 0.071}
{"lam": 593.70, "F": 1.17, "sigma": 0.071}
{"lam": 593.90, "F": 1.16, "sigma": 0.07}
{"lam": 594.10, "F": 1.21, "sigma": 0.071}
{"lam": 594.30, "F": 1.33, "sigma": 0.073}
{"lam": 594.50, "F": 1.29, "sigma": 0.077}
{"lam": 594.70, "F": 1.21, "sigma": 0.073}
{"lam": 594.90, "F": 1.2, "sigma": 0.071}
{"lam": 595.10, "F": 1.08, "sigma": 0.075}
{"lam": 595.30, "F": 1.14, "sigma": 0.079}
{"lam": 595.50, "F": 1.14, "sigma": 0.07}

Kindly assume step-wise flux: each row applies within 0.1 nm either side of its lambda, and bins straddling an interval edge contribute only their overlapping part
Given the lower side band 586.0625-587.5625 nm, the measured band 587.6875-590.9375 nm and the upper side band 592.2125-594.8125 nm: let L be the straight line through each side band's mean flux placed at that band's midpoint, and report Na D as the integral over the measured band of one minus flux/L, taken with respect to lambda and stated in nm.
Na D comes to 0.47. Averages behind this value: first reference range 1.24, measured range 1.04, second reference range 1.18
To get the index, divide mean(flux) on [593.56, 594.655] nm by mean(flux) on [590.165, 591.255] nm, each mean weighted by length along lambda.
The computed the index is 1.11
